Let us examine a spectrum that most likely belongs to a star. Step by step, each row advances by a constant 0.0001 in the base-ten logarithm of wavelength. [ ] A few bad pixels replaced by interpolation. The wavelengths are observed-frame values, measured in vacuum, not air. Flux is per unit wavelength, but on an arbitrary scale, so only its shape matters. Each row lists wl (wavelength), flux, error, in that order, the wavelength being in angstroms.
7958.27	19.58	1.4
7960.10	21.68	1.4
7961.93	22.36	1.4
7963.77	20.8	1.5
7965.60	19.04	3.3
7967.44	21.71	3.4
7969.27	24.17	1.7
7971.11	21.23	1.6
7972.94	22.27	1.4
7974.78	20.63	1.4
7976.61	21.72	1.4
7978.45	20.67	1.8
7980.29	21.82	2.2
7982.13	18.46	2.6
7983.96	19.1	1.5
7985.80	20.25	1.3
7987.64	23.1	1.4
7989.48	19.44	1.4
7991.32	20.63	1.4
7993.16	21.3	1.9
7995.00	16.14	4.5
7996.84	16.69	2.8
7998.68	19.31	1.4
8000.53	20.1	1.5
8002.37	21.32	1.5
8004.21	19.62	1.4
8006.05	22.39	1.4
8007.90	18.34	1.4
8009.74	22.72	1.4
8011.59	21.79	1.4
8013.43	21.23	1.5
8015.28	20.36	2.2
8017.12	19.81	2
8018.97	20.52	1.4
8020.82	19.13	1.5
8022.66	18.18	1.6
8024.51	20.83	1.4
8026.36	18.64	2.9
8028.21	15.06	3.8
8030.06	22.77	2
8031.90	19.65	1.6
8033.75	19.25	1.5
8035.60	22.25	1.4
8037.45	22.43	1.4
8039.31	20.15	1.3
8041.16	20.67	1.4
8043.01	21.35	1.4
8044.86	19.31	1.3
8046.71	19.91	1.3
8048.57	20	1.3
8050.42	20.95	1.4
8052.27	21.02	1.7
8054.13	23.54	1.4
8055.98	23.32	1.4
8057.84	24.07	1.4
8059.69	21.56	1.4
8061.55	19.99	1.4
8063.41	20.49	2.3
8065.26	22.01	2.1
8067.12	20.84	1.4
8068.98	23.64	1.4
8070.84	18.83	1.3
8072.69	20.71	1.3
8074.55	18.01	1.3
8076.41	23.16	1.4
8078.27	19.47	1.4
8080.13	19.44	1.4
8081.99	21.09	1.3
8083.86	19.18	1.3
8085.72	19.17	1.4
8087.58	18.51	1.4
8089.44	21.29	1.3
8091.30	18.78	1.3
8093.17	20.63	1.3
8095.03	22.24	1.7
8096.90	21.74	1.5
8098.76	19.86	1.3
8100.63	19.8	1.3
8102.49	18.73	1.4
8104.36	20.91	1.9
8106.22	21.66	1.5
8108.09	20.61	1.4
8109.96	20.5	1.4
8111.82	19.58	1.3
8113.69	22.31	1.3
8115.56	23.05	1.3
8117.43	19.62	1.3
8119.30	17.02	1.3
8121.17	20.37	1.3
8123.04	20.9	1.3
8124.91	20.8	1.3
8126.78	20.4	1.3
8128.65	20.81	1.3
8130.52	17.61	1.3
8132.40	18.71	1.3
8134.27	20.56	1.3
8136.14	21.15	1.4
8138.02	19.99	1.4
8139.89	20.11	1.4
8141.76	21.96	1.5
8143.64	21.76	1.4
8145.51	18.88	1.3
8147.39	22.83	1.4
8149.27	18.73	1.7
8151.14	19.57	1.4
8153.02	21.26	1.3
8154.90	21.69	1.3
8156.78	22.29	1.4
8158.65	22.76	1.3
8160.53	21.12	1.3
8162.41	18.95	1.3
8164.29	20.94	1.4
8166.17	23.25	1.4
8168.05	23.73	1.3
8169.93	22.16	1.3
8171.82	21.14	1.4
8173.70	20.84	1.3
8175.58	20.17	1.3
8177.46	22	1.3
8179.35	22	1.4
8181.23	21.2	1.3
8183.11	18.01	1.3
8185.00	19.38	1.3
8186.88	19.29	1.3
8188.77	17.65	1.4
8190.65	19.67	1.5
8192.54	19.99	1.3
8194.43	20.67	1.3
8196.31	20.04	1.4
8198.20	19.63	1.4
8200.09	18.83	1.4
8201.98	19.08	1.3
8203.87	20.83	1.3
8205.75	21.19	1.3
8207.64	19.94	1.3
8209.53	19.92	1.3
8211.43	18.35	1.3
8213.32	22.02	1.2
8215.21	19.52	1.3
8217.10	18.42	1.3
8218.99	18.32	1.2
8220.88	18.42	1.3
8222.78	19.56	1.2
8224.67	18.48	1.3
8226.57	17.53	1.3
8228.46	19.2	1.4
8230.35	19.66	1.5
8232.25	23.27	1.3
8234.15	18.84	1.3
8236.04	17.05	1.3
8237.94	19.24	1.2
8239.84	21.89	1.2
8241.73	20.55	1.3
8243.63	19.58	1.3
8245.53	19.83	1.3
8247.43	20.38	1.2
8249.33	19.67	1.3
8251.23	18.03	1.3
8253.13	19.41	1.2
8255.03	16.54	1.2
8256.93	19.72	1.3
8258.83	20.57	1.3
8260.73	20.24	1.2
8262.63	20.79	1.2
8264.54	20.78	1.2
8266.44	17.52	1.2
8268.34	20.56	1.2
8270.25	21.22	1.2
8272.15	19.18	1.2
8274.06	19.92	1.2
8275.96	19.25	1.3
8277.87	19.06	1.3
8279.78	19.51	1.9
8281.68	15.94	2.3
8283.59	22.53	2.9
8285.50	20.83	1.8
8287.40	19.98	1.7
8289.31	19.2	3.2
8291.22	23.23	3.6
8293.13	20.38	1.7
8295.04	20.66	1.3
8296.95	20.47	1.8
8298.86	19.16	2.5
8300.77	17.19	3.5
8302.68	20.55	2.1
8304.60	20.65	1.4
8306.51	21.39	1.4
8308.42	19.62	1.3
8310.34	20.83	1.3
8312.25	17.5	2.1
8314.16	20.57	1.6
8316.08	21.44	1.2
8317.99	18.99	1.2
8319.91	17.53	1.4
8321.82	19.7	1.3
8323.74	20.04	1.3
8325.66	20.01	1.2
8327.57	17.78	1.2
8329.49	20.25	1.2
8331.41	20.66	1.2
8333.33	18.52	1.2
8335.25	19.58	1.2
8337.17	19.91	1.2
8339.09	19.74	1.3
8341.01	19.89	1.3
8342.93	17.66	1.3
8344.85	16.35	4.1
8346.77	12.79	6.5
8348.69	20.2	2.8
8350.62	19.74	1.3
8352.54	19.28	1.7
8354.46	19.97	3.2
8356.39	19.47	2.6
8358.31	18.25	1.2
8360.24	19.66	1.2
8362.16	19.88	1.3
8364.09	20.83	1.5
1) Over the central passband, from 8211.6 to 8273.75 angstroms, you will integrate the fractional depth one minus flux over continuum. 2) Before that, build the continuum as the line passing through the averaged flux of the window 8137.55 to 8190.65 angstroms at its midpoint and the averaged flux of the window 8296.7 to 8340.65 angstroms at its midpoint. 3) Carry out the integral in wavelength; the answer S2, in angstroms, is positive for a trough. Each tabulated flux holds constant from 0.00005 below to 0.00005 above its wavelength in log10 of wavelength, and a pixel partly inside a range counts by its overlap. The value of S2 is 2.1 angstroms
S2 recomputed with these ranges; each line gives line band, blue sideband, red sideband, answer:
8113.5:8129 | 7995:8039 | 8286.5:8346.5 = -0.5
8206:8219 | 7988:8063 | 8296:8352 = 0.0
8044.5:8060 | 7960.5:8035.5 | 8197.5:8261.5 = -1.1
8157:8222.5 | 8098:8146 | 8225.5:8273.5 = -1.1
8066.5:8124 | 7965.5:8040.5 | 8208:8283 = -1.0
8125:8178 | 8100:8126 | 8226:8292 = -1.7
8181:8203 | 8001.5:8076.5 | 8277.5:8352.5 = 0.7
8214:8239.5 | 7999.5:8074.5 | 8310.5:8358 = 0.7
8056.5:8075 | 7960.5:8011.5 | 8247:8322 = -0.7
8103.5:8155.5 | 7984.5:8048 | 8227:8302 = -1.3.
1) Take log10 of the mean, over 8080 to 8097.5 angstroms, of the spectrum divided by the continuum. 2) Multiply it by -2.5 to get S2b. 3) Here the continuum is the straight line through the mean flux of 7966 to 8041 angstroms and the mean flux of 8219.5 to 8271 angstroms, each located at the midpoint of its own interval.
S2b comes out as -0.01 mag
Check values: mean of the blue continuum 20.4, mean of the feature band 20.2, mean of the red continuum 19.6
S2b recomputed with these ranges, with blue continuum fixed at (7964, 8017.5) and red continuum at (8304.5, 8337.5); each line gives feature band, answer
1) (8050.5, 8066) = -0.081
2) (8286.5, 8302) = -0.015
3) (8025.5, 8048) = 0.016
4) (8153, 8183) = -0.074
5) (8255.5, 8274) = -0.007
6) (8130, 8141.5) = 0.015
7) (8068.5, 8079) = -0.011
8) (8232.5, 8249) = 0.004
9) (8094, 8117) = -0.034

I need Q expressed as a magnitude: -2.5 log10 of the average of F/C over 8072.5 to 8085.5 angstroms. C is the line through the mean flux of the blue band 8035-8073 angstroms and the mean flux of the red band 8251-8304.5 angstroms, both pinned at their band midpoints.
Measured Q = 0.06 mag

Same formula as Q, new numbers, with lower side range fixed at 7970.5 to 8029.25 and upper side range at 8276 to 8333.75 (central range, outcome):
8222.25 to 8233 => 0.018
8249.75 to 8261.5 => 0.042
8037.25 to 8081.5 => -0.052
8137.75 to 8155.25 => -0.039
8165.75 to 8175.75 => -0.104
